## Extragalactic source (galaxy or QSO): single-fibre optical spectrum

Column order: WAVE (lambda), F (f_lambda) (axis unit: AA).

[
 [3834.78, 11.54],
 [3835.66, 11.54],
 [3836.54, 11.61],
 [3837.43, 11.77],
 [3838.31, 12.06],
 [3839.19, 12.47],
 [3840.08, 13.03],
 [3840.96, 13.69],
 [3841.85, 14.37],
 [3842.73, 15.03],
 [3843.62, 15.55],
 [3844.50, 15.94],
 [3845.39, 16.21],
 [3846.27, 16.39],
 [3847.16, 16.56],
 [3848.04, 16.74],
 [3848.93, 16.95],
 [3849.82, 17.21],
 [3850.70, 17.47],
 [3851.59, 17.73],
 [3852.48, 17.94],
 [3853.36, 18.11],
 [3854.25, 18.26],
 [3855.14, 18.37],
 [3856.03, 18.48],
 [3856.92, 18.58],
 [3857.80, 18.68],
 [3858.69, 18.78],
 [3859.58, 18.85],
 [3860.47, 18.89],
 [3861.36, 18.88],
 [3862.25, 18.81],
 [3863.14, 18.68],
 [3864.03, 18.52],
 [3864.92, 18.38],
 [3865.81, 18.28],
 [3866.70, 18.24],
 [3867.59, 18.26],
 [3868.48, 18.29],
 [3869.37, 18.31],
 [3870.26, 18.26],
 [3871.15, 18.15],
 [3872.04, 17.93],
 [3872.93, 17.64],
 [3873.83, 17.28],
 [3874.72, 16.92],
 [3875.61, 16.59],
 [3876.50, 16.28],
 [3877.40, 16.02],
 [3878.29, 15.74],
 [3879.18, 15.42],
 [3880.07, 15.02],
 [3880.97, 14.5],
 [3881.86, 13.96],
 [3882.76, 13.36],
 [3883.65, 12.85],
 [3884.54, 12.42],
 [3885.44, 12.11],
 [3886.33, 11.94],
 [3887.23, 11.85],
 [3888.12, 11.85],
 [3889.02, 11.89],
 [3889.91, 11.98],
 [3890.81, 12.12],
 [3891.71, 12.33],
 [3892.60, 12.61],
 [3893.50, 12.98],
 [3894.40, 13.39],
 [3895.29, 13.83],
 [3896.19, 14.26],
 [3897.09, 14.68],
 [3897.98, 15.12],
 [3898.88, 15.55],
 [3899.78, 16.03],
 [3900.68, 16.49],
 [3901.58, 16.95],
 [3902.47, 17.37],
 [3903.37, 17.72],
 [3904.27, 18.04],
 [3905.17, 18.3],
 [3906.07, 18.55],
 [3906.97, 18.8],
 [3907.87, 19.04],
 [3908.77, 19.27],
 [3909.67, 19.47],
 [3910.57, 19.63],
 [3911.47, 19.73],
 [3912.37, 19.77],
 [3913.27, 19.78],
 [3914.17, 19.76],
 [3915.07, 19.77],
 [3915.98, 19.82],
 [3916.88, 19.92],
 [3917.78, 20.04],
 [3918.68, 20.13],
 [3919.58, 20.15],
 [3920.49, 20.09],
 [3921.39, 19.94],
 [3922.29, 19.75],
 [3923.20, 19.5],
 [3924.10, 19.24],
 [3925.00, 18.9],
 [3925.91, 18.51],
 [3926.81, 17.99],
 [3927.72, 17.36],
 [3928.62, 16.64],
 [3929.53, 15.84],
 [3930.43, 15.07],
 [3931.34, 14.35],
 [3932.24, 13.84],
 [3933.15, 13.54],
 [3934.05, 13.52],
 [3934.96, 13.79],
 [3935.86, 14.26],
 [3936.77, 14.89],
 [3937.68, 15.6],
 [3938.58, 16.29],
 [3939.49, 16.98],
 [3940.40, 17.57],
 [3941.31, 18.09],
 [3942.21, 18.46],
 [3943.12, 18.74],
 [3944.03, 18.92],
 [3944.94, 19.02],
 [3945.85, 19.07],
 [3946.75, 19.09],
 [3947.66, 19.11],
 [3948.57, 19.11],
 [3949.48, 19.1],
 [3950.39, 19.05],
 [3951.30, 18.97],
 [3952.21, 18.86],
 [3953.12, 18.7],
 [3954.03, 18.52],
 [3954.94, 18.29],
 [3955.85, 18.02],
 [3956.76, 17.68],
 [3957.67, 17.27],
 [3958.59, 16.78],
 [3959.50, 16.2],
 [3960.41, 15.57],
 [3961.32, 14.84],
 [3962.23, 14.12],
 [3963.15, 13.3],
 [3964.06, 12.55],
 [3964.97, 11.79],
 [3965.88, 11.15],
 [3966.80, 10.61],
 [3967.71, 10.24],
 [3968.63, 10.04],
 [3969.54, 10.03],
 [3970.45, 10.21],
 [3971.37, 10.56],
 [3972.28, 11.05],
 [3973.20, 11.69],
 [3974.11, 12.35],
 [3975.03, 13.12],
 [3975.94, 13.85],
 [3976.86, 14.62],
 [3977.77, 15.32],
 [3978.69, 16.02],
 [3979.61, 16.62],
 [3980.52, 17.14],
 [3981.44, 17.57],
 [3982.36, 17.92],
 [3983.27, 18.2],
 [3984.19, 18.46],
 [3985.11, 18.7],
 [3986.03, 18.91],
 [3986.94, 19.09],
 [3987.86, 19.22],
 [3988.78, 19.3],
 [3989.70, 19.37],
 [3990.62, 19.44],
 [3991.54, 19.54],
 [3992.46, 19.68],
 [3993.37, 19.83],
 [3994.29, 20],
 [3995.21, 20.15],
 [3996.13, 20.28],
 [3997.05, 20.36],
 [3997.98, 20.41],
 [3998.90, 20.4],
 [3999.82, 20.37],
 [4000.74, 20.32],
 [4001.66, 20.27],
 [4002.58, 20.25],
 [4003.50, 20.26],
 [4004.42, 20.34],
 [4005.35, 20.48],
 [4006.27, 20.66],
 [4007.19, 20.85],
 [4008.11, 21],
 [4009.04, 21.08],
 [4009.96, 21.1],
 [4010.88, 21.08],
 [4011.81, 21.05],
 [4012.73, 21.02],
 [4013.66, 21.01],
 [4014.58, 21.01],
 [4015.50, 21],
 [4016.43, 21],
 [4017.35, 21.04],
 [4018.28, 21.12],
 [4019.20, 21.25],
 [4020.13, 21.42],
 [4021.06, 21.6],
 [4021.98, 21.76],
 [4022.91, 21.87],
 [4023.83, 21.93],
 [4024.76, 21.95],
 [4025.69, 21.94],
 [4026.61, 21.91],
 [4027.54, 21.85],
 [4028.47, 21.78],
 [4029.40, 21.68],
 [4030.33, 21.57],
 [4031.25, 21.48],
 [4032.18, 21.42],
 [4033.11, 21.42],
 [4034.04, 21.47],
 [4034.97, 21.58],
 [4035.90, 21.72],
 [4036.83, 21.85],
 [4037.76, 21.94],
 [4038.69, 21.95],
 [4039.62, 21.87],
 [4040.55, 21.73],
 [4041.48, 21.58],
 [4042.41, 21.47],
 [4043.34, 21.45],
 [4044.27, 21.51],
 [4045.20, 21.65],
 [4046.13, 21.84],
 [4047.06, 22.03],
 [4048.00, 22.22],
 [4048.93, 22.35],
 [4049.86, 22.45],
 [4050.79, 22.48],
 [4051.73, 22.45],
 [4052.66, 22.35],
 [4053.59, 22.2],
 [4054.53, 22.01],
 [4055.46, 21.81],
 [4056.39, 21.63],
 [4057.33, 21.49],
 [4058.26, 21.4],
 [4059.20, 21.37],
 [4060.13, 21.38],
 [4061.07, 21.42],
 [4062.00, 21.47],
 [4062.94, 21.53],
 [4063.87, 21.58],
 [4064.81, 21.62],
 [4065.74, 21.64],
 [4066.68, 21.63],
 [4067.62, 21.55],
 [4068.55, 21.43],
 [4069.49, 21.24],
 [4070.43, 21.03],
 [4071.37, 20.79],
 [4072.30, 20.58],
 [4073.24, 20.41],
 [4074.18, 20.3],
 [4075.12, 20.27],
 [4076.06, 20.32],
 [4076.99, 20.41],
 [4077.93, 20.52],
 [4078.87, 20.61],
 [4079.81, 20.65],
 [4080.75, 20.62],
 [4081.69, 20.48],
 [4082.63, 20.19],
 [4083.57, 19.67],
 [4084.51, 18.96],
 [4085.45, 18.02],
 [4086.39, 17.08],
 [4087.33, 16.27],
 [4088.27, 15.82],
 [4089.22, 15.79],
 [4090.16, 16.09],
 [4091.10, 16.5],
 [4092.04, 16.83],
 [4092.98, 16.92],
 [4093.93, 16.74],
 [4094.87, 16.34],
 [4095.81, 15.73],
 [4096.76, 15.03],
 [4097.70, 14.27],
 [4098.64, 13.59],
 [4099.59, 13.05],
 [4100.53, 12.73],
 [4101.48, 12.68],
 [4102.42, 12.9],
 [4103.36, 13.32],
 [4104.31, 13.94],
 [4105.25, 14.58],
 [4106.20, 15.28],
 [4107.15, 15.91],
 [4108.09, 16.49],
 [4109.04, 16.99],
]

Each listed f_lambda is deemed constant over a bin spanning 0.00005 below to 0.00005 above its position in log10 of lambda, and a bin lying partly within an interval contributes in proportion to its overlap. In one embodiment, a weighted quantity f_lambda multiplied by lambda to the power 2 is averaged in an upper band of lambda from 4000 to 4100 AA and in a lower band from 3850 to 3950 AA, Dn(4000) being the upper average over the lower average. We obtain 1.30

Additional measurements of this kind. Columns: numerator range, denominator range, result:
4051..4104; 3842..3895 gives 1.31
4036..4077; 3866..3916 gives 1.45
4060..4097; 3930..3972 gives 1.32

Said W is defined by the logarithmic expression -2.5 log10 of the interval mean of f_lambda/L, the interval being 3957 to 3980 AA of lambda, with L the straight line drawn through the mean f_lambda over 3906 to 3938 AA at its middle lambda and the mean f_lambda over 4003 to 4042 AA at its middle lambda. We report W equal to 0.42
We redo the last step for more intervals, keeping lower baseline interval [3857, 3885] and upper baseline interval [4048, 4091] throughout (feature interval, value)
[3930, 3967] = 0.13 mag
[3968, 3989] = 0.25 mag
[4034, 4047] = -0.09 mag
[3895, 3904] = 0.11 mag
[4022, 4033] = -0.10 mag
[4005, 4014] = -0.08 mag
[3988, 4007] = -0.04 mag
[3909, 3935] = -0.02 mag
